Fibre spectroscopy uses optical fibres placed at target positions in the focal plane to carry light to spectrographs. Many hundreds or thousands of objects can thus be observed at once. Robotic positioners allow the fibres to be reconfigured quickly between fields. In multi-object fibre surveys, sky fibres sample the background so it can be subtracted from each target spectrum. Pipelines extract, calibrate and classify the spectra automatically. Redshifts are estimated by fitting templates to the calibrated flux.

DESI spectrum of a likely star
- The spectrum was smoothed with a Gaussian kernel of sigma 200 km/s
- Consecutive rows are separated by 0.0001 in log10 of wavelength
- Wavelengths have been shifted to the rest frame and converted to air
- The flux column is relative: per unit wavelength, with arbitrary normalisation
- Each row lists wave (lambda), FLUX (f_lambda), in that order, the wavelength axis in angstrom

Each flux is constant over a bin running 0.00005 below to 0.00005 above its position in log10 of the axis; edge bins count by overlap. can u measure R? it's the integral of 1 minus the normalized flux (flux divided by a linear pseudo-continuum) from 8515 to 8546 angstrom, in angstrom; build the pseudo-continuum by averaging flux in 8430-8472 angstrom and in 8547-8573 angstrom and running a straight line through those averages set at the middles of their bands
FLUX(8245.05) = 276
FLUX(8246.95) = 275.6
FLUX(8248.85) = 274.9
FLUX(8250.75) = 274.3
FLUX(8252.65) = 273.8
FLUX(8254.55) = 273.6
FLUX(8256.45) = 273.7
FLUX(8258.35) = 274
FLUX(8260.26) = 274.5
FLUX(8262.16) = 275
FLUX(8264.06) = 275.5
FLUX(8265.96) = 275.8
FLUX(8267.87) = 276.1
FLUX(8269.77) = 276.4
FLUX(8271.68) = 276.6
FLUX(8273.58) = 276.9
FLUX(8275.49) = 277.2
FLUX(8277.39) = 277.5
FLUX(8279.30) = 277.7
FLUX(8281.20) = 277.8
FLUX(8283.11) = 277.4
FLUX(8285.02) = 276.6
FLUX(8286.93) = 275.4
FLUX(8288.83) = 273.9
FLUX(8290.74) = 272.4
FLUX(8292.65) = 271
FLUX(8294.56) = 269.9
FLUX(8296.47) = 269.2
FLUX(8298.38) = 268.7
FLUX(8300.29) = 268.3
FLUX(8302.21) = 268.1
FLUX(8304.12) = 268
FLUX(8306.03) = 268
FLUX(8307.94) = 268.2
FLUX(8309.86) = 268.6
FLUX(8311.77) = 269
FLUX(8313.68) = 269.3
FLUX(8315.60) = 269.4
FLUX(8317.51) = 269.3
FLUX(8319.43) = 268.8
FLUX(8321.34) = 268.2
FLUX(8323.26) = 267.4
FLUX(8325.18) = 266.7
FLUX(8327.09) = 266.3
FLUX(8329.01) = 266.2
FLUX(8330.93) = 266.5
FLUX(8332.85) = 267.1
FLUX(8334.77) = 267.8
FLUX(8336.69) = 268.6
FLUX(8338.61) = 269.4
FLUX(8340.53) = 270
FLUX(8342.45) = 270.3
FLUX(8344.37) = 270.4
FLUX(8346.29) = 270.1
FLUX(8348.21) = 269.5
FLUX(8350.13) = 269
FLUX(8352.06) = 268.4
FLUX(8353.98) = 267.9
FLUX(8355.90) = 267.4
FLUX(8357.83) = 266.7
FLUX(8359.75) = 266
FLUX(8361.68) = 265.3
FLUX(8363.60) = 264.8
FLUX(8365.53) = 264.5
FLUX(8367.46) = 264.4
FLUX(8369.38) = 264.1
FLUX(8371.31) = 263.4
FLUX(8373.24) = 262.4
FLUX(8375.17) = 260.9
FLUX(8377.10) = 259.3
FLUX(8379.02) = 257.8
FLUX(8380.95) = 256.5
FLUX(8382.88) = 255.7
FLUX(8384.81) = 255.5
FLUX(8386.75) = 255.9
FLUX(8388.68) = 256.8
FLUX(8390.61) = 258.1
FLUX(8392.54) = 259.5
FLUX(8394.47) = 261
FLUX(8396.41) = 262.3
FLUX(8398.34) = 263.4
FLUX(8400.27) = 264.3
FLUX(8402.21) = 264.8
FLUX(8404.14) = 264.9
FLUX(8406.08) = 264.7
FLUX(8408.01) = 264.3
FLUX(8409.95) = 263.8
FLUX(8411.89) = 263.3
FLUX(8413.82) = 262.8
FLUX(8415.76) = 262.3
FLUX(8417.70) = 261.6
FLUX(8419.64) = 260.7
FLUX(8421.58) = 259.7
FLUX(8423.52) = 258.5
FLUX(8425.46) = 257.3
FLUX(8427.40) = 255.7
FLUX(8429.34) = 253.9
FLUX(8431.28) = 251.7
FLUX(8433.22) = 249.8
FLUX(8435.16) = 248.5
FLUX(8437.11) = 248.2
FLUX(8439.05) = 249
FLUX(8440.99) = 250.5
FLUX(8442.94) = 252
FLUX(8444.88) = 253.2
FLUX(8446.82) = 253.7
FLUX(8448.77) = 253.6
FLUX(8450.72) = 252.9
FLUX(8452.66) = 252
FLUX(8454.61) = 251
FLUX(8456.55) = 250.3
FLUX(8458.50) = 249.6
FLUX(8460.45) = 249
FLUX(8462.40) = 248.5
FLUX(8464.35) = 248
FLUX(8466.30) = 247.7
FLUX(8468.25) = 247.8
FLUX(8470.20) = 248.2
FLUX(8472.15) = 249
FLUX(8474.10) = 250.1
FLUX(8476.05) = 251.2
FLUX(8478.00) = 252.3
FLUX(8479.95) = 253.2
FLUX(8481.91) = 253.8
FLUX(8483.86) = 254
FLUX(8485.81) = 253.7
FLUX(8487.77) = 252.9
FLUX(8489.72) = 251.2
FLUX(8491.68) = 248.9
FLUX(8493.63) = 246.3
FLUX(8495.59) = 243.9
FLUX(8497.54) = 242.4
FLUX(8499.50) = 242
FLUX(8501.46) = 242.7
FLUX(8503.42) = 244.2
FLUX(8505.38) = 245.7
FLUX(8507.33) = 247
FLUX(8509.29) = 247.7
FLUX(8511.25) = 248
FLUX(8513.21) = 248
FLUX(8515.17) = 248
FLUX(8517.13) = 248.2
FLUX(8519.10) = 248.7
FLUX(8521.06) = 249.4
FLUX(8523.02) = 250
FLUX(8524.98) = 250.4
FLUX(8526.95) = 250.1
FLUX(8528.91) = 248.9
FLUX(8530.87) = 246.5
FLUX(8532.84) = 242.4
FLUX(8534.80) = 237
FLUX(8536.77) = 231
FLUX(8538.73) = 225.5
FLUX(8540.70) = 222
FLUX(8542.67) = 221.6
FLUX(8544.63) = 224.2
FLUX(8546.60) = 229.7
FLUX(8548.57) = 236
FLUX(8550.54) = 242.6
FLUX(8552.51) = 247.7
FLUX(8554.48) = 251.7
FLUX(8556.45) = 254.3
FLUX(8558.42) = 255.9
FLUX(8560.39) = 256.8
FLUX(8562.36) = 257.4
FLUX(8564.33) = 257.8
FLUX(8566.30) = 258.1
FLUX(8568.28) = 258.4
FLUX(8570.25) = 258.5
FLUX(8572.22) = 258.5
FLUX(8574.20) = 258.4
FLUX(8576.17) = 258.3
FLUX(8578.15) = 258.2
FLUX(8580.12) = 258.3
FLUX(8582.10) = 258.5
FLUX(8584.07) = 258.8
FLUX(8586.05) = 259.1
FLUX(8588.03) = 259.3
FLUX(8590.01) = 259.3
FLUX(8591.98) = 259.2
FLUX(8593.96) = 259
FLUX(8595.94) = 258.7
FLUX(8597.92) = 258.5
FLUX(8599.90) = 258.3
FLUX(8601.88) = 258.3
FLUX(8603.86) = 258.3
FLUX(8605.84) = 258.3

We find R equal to 1.5 angstrom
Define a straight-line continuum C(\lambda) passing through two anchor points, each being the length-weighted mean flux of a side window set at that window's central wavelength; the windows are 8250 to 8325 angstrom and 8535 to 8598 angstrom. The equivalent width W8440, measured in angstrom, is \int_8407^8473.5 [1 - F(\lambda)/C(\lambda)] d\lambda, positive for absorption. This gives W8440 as 1.7 angstrom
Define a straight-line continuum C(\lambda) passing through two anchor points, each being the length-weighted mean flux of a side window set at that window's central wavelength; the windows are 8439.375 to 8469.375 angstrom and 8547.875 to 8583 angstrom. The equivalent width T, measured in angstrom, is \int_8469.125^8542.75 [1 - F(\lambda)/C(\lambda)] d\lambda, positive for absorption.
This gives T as 1.9 angstrom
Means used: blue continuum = 251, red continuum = 255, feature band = 246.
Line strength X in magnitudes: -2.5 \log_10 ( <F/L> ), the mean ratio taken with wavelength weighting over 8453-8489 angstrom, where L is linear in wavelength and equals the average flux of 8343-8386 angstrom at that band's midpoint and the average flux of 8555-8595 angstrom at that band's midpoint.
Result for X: 0.04 mag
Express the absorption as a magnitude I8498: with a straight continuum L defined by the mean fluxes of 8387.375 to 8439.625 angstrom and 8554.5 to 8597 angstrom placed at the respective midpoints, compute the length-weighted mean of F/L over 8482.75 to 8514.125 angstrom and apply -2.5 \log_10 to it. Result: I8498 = 0.05 mag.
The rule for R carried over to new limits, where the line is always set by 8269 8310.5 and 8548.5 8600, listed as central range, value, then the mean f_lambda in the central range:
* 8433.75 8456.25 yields 1.1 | 251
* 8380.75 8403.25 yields 0.6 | 260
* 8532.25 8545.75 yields 1.6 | 229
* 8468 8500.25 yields 1.5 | 250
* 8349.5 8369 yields 0.2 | 266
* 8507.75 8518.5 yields 0.5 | 248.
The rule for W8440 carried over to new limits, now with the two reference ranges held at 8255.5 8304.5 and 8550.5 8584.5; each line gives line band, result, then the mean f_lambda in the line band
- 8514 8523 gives 0.4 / 249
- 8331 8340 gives 0.1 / 268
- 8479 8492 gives 0.4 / 253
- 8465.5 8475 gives 0.5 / 249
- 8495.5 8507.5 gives 0.8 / 244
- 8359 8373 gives 0.2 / 264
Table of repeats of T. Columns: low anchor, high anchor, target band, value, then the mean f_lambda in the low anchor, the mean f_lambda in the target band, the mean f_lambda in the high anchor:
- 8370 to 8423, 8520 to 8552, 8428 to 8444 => 0.2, 261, 251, 238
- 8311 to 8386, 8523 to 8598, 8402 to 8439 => 0.3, 266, 258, 250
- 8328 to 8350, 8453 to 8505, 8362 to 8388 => 0.3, 269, 260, 249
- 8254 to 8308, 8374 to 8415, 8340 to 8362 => -0.2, 274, 269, 261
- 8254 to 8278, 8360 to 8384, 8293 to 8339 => 0.1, 276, 268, 262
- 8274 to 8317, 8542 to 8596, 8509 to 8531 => 0.6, 272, 249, 253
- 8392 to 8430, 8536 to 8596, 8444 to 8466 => 0.6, 262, 251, 250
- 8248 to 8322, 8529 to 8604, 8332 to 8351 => -0.1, 273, 269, 250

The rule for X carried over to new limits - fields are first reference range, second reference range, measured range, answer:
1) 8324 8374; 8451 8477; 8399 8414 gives -0.025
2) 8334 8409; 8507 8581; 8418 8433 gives 0.009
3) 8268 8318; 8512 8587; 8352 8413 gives 0.006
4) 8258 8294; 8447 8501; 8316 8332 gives 0.007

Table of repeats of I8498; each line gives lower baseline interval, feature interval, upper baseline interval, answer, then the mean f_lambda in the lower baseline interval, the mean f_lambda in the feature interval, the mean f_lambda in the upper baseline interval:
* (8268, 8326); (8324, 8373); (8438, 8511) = -0.01 mag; 272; 267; 249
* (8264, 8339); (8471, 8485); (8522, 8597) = 0.02 mag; 271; 252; 249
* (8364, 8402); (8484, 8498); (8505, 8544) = -0.01 mag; 260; 249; 243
